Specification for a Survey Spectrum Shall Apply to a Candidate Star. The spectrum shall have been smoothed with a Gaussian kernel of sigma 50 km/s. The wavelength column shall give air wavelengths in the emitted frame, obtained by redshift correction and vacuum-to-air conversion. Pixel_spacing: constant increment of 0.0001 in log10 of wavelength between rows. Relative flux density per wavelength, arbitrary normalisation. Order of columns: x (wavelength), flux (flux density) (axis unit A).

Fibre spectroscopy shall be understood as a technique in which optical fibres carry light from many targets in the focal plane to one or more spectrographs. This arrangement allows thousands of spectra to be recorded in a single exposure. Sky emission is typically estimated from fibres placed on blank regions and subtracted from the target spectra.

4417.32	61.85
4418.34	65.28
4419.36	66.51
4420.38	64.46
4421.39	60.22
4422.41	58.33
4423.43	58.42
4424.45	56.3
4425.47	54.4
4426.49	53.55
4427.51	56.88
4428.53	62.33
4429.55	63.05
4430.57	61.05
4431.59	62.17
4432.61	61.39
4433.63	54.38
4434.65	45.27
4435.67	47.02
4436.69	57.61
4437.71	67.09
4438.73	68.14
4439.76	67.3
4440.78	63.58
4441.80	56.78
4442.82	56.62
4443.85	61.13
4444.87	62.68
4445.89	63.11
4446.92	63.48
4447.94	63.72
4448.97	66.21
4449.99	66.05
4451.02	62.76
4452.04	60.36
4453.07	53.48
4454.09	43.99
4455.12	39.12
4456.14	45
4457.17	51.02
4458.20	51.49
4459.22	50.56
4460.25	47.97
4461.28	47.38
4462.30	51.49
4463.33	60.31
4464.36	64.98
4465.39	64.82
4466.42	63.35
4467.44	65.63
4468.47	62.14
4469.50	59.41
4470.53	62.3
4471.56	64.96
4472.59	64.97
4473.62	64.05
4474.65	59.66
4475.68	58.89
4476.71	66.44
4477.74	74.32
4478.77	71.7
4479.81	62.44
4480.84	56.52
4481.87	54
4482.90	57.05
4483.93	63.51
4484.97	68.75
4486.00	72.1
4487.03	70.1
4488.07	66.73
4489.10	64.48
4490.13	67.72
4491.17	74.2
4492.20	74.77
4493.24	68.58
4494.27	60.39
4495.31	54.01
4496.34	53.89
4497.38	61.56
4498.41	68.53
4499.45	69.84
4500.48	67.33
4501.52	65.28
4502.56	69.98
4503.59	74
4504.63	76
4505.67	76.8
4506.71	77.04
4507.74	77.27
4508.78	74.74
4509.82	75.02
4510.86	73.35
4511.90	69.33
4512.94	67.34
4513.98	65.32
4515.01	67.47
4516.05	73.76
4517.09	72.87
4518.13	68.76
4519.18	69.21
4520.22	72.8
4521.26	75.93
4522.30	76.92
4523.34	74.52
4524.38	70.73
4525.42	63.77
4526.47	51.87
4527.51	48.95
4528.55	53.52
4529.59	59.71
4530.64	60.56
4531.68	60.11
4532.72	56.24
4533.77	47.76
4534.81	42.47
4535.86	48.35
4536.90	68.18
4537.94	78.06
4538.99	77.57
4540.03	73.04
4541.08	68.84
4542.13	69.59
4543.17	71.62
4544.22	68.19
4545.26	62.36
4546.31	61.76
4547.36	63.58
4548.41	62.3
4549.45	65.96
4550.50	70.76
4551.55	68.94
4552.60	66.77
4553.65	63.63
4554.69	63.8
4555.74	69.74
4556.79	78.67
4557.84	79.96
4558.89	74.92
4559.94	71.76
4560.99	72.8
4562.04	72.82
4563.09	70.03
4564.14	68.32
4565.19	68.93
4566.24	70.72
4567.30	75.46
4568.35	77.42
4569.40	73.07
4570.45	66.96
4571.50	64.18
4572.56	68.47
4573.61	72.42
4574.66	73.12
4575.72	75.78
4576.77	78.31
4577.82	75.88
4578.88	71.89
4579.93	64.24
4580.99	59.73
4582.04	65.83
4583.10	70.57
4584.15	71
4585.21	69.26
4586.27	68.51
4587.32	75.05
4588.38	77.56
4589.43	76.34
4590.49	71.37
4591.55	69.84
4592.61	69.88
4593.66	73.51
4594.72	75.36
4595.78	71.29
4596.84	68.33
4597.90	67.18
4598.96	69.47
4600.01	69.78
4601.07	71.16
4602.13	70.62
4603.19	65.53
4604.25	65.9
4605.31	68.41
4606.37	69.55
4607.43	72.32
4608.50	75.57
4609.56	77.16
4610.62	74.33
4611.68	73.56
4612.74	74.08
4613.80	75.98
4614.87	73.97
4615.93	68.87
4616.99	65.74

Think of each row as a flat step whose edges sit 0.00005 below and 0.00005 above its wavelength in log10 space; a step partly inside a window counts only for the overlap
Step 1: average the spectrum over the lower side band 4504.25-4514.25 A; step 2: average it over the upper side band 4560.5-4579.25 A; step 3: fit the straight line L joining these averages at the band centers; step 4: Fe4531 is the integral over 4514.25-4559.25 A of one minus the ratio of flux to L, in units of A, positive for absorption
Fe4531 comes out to 4.10 A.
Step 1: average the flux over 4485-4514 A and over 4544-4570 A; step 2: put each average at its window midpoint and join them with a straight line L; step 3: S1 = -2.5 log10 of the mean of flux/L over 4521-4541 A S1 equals 0.11 mag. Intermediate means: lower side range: 69.2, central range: 62.5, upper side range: 69.7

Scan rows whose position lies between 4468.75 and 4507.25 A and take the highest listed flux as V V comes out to 77.04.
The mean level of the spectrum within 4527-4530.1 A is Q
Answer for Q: 54.2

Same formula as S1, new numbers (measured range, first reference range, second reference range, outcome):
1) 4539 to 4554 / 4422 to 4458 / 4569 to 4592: 0.01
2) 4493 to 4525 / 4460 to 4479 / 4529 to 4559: -0.10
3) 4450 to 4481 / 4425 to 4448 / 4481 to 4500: 0.07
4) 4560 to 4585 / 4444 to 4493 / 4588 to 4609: -0.03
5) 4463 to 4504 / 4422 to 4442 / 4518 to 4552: -0.05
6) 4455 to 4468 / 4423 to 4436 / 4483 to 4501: 0.13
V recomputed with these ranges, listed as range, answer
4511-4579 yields 79.96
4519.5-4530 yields 76.92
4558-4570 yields 77.42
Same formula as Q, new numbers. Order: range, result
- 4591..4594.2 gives 71.1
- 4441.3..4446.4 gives 60.1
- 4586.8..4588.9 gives 76.2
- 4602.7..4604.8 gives 65.8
